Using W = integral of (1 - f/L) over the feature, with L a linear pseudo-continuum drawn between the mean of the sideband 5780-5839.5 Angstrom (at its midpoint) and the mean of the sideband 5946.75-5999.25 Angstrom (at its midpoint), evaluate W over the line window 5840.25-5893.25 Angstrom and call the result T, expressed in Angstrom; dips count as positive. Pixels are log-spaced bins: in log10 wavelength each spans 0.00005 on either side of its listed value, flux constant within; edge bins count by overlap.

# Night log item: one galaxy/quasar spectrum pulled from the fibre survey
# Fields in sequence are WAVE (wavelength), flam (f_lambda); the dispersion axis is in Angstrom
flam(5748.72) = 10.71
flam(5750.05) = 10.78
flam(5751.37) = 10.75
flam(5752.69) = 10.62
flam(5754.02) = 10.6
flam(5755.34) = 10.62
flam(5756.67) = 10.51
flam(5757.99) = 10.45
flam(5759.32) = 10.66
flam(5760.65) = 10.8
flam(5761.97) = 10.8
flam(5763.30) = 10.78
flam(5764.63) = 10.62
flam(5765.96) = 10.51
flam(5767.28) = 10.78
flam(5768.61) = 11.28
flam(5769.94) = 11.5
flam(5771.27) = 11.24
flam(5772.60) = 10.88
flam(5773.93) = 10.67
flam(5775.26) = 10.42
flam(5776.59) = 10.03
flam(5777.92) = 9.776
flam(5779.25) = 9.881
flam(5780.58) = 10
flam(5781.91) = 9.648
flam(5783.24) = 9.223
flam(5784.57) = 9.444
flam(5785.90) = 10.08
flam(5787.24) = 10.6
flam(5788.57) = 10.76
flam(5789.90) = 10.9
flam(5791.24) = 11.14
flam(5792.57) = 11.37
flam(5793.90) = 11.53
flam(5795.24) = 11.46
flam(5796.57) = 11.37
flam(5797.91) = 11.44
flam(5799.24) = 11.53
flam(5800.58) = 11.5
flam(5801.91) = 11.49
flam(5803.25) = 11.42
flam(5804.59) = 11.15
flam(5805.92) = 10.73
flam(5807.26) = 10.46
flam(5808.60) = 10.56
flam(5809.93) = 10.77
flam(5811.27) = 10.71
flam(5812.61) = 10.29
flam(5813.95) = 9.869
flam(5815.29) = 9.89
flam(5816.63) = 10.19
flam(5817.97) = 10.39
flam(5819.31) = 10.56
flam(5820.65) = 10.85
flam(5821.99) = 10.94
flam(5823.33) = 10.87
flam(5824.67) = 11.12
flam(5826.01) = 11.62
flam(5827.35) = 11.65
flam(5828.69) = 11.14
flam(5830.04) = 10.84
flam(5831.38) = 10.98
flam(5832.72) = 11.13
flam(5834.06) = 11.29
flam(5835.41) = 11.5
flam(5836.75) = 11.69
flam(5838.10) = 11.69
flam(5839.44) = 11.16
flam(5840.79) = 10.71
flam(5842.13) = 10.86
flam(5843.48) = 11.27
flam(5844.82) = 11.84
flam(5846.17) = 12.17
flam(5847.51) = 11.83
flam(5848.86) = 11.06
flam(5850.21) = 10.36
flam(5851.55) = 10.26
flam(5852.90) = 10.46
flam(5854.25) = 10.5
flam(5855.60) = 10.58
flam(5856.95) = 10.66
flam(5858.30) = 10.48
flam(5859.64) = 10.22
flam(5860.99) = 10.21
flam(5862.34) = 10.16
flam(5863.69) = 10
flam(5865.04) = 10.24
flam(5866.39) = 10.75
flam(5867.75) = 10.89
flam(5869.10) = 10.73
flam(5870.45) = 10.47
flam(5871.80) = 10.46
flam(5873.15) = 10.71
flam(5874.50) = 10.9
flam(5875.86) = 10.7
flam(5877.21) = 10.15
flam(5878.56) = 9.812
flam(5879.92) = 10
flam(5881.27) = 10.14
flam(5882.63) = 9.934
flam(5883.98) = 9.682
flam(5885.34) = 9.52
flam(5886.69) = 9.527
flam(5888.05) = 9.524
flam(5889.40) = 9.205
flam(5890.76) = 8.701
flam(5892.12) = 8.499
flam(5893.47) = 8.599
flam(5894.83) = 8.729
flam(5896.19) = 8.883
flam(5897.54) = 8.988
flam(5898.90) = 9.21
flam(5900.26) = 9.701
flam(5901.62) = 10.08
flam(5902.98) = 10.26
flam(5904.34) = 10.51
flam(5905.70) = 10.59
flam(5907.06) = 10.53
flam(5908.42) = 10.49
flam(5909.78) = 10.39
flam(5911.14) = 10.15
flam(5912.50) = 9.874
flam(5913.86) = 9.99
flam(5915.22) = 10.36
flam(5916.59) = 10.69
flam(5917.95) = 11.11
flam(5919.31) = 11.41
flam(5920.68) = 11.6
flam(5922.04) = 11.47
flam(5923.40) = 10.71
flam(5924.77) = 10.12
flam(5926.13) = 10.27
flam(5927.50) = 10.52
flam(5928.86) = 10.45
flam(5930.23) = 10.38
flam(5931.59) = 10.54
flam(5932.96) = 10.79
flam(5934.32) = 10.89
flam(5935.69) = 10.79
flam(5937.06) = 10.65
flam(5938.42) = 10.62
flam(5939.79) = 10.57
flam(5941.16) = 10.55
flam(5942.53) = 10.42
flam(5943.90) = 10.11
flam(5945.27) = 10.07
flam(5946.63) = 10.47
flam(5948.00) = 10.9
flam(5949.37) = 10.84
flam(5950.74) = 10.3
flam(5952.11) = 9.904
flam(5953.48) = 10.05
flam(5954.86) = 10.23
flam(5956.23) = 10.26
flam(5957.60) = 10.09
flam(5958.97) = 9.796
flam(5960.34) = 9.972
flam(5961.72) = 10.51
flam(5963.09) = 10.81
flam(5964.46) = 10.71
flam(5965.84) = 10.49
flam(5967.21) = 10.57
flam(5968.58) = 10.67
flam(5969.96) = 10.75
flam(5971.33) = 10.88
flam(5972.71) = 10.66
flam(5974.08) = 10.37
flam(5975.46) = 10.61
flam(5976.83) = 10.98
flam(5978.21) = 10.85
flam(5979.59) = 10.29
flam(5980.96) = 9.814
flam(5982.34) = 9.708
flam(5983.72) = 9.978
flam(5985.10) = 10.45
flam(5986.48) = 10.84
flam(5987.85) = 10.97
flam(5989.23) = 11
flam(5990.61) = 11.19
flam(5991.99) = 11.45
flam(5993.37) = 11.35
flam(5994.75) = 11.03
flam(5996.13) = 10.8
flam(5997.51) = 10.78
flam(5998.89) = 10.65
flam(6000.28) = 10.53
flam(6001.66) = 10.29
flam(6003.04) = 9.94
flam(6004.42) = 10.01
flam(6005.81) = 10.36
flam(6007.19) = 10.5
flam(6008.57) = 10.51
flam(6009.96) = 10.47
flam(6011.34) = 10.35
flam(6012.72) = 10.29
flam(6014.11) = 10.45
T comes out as 2.0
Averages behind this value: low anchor 10.9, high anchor 10.6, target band 10.3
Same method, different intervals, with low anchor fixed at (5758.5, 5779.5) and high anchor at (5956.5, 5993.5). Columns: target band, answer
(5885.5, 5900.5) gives 2.2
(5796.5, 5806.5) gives -0.6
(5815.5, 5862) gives -1.4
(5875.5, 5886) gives 0.6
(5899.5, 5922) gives 0.2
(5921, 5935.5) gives -0.1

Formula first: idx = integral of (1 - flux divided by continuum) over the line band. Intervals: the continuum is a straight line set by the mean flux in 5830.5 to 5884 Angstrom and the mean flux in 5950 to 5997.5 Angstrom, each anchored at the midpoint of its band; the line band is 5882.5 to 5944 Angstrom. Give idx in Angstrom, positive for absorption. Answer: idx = 2.8 Angstrom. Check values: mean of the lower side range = 10.7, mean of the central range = 10.1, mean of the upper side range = 10.5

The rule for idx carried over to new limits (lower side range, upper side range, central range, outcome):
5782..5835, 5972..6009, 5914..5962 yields 0.65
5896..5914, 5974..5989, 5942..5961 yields 0.08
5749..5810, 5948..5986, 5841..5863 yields -0.42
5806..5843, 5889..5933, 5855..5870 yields 0.13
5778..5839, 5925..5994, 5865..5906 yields 3.13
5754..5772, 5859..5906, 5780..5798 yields -0.03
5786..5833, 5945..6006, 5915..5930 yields -0.20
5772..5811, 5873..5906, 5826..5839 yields -1.35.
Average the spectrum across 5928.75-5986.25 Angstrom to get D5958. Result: 10.4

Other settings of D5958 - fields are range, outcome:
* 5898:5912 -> 10.2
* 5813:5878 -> 10.8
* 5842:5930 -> 10.3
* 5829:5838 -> 11.3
